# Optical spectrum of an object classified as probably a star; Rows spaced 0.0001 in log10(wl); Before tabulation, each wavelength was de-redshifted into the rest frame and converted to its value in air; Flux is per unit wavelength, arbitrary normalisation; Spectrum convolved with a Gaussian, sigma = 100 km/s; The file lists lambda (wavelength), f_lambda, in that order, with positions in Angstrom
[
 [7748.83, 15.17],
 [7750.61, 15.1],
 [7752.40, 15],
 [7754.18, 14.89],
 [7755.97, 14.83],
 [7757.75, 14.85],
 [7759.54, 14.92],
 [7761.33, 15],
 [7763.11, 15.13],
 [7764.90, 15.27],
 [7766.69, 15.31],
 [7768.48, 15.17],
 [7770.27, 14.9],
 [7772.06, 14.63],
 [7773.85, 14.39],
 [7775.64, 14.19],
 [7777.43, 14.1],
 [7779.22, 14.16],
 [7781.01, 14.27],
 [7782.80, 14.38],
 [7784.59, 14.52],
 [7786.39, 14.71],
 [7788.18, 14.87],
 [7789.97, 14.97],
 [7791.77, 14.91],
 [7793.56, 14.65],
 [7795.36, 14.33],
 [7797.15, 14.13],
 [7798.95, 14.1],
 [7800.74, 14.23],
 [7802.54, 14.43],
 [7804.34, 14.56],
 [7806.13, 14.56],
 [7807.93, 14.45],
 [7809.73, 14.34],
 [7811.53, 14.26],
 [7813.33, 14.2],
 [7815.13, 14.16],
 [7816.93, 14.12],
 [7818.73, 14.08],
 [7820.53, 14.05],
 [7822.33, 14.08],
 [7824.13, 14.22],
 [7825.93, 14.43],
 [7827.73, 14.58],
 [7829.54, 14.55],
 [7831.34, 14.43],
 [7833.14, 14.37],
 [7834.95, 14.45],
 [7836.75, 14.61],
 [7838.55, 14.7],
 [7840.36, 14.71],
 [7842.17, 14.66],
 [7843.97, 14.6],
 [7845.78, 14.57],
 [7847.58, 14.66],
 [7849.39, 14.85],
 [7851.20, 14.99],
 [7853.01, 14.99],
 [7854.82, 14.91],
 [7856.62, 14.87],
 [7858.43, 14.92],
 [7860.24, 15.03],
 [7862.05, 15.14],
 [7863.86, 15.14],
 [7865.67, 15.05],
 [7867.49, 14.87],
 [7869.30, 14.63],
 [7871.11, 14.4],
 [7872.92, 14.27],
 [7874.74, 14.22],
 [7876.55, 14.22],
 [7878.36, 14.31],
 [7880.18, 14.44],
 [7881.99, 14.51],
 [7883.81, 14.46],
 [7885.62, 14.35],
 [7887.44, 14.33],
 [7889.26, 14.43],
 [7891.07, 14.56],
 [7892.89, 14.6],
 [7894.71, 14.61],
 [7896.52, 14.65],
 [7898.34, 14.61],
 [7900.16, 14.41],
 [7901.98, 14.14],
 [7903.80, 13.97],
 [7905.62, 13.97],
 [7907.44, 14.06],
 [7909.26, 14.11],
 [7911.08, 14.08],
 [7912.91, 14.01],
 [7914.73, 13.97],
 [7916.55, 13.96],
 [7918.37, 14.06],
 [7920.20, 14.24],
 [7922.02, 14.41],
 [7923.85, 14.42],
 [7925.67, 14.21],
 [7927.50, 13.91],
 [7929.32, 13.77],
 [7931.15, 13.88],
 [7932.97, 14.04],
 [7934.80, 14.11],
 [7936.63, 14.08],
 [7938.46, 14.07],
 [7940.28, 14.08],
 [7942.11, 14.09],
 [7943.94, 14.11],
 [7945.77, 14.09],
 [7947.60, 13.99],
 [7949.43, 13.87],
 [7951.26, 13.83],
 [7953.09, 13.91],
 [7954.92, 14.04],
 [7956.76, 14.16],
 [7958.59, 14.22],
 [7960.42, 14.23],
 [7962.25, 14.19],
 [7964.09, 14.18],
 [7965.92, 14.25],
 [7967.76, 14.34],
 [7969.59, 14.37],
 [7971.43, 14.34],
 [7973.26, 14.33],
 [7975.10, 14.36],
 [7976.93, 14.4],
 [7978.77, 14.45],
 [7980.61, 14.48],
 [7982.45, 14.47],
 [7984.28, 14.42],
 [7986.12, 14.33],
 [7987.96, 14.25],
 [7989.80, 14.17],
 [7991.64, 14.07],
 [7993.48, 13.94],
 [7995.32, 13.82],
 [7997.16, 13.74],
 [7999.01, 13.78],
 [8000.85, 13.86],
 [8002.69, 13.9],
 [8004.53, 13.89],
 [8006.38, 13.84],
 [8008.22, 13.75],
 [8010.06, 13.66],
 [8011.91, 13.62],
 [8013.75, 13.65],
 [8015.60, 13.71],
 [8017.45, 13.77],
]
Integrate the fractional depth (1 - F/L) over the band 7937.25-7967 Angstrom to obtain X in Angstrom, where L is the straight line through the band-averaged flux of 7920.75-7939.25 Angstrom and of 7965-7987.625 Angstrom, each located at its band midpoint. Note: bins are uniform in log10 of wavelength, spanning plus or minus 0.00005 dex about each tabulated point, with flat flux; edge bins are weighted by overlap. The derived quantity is 0.3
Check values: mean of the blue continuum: 14.1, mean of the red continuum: 14.4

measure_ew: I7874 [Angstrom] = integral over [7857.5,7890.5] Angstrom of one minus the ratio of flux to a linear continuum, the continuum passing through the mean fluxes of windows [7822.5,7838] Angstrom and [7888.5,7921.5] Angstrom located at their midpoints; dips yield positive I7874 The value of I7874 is -0.6 Angstrom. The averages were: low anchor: 14.4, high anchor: 14.3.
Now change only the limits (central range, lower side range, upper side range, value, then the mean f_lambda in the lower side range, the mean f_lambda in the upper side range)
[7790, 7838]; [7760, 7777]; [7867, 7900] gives 1.1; 14.9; 14.5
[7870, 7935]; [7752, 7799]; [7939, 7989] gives 0.6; 14.7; 14.2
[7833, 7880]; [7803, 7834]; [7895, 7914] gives -1.4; 14.3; 14.2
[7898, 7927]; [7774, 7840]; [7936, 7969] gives 0.1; 14.4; 14.1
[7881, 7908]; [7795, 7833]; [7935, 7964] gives -0.4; 14.3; 14.1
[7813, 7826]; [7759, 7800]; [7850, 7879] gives 0.5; 14.6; 14.8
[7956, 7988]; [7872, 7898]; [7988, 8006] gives -0.7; 14.4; 13.9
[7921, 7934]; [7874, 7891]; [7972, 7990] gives 0.3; 14.4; 14.4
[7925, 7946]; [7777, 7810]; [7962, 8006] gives 0.3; 14.5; 14.2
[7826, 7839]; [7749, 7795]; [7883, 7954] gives 0.0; 14.8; 14.2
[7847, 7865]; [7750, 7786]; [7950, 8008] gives -0.6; 14.7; 14.1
